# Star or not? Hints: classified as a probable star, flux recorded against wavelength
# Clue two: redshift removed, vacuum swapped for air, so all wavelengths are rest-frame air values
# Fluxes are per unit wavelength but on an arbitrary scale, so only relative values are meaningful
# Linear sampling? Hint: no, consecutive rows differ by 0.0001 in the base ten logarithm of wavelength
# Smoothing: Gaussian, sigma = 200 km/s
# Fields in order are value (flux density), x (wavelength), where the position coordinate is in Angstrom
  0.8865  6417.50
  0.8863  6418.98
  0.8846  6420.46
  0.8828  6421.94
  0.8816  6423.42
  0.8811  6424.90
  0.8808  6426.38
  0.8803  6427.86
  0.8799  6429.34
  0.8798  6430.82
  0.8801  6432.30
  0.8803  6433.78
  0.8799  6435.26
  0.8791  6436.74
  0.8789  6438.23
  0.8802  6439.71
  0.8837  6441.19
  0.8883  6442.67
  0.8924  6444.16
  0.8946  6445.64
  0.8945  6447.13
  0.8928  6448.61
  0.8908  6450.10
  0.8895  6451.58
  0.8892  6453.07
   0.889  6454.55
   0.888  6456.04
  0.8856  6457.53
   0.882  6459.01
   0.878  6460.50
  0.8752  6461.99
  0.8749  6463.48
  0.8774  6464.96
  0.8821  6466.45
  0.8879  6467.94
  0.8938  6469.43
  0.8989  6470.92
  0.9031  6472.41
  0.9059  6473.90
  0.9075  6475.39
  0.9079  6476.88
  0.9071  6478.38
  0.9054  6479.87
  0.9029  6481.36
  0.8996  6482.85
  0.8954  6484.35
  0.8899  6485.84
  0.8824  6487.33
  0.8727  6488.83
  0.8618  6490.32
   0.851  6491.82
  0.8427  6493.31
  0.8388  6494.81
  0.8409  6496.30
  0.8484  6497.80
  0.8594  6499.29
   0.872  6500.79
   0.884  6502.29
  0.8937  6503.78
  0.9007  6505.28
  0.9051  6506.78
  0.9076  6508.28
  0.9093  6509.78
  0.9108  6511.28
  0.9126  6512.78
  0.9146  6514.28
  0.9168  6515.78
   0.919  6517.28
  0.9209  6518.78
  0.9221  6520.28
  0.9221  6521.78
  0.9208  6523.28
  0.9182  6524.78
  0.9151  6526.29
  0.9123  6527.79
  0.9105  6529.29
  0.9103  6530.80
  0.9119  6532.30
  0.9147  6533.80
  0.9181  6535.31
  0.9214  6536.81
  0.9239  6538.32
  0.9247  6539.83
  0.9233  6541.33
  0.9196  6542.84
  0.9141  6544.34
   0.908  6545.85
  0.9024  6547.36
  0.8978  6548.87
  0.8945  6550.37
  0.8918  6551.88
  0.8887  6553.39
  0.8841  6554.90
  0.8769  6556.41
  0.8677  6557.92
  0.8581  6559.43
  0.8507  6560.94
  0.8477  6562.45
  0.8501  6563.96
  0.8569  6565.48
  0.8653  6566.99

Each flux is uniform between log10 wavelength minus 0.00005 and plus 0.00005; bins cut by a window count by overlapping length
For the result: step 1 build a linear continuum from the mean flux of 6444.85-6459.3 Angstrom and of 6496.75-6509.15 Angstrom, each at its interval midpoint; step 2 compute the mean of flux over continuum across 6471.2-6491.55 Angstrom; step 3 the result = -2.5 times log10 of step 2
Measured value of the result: -0.01 mag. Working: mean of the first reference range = 0.89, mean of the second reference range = 0.883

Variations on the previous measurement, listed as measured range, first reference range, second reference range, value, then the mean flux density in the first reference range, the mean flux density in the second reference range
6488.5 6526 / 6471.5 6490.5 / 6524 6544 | 0.02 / 0.896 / 0.917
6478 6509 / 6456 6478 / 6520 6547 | 0.03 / 0.89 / 0.917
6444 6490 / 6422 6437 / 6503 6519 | 0.00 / 0.881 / 0.91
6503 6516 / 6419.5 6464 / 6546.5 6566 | -0.04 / 0.884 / 0.874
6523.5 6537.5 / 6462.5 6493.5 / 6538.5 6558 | -0.02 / 0.889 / 0.901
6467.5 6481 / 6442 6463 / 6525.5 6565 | -0.02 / 0.887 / 0.897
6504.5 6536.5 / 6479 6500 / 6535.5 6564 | -0.04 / 0.871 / 0.894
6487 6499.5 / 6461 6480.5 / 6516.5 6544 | 0.06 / 0.894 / 0.918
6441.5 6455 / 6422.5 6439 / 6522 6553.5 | -0.01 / 0.88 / 0.912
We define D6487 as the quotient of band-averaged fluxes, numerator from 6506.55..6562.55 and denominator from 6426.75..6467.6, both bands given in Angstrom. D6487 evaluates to 1.0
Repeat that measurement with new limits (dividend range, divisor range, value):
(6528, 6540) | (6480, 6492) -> 1.04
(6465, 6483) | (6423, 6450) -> 1.02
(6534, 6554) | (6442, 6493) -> 1.02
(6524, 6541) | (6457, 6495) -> 1.03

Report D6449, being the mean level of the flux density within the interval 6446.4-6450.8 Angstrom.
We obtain 0.893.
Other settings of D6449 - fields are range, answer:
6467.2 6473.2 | 0.896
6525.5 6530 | 0.912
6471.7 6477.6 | 0.906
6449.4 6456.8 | 0.889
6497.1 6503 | 0.866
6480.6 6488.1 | 0.894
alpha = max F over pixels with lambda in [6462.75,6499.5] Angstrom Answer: 0.9079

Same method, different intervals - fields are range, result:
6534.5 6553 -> 0.9247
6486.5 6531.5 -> 0.9221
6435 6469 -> 0.8946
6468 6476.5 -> 0.9075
